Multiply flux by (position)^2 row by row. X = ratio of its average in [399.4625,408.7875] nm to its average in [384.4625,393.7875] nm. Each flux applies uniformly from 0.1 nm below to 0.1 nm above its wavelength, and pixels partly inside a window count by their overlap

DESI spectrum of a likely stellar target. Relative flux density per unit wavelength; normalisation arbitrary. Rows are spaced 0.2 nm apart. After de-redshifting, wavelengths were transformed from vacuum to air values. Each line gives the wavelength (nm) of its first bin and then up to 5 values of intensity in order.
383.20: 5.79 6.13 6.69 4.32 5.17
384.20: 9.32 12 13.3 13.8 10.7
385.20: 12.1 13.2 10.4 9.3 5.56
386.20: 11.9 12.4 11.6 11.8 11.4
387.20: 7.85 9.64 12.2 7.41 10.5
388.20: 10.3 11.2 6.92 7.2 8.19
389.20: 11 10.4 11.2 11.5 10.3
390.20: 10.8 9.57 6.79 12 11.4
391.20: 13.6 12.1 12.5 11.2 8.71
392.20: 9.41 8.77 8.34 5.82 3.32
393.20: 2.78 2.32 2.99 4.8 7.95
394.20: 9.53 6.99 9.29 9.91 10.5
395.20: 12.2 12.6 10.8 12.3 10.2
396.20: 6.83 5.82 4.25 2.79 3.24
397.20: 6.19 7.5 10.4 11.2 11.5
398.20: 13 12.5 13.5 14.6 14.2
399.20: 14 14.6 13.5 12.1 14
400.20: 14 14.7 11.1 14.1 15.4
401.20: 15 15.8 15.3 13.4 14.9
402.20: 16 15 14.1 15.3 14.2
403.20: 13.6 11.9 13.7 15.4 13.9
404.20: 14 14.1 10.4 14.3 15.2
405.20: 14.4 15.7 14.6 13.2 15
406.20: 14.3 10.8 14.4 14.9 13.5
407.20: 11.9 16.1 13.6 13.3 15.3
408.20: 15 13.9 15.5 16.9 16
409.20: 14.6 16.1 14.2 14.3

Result 1.59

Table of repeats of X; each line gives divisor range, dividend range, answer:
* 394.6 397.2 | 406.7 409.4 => 1.86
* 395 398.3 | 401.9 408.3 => 1.66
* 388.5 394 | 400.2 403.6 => 1.75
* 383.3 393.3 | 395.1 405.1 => 1.36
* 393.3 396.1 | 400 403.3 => 1.71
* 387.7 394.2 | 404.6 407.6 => 1.72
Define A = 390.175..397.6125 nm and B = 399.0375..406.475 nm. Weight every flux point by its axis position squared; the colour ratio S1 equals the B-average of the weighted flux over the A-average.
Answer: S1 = 1.8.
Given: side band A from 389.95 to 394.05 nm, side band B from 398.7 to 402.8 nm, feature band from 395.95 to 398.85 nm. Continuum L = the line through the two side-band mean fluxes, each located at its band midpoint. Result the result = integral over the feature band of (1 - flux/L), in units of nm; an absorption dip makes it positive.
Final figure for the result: 0.81 nm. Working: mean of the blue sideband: 8.34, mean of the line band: 8.78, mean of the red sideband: 14.3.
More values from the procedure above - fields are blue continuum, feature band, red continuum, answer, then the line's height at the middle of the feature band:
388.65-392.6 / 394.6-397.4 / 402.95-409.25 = 0.79 nm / 11.6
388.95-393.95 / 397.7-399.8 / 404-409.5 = -0.32 nm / 11.4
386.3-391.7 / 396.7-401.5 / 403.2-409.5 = 0.26 nm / 12.7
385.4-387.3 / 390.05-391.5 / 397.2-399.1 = 0.00 nm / 10.9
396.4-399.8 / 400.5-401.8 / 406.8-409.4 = -0.30 nm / 11.7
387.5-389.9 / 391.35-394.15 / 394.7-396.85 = 0.67 nm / 9.4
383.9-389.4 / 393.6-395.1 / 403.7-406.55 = 0.48 nm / 11.8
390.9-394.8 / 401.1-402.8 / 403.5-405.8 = -0.30 nm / 12.7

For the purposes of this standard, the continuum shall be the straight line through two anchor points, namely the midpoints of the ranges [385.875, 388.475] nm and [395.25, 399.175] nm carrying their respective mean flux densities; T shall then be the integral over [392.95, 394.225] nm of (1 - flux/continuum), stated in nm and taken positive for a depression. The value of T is 0.69 nm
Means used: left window 10.3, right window 9.77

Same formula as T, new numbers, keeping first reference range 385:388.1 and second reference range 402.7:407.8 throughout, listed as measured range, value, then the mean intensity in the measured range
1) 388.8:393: 0.49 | 9.95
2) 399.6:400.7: -0.02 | 13.2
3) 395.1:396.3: 0.13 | 10.8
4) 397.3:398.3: 0.15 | 10.7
